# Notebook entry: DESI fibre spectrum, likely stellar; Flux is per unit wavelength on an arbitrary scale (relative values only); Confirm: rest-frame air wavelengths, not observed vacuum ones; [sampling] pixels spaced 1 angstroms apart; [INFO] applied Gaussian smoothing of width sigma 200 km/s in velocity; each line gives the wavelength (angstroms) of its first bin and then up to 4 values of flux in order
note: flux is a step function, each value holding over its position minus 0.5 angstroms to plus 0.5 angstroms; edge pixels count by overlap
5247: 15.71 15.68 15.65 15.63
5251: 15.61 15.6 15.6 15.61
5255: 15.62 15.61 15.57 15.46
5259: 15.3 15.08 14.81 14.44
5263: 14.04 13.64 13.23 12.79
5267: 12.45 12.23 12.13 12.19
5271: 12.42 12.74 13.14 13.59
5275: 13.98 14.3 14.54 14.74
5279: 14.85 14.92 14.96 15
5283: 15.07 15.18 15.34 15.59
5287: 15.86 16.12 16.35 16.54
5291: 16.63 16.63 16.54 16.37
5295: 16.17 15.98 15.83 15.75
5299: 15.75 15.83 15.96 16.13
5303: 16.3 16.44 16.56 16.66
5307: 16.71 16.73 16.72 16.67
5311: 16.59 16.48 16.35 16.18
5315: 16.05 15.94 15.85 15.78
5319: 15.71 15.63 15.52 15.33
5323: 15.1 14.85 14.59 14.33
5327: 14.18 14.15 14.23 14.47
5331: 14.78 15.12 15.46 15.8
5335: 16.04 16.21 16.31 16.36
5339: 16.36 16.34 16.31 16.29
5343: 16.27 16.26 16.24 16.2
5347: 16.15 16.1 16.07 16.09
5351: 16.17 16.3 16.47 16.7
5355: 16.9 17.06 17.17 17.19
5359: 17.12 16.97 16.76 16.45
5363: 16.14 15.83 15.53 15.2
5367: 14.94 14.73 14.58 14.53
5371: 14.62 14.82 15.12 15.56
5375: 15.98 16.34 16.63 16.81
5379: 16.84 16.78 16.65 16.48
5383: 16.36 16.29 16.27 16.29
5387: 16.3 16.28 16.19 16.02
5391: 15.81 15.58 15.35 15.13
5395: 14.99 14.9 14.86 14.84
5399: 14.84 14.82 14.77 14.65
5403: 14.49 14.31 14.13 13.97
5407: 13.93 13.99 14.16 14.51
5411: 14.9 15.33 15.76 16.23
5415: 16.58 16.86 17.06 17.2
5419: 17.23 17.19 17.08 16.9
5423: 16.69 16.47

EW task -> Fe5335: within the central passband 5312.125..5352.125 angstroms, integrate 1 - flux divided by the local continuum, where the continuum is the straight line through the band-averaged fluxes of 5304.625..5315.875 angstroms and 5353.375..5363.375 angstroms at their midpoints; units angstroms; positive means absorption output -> 2.3 angstroms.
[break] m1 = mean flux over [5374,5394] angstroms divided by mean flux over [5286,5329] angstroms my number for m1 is 1.02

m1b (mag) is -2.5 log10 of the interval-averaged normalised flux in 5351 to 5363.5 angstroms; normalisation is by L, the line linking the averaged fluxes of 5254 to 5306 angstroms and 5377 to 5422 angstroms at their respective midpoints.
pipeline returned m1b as -0.09 mag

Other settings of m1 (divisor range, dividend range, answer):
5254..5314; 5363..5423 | 1.03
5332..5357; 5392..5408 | 0.90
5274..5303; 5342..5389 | 1.04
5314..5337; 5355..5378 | 1.04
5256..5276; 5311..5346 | 1.14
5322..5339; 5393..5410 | 0.96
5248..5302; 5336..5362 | 1.10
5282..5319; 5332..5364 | 1.01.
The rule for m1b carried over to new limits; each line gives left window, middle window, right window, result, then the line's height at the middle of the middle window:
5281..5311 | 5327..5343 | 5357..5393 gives 0.03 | 16.1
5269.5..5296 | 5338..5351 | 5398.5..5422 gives -0.07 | 15.2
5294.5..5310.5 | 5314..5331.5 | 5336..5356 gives 0.08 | 16.3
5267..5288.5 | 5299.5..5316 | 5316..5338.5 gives -0.11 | 14.9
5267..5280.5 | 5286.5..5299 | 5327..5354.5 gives -0.15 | 14.2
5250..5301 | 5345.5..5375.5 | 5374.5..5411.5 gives -0.05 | 15.3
